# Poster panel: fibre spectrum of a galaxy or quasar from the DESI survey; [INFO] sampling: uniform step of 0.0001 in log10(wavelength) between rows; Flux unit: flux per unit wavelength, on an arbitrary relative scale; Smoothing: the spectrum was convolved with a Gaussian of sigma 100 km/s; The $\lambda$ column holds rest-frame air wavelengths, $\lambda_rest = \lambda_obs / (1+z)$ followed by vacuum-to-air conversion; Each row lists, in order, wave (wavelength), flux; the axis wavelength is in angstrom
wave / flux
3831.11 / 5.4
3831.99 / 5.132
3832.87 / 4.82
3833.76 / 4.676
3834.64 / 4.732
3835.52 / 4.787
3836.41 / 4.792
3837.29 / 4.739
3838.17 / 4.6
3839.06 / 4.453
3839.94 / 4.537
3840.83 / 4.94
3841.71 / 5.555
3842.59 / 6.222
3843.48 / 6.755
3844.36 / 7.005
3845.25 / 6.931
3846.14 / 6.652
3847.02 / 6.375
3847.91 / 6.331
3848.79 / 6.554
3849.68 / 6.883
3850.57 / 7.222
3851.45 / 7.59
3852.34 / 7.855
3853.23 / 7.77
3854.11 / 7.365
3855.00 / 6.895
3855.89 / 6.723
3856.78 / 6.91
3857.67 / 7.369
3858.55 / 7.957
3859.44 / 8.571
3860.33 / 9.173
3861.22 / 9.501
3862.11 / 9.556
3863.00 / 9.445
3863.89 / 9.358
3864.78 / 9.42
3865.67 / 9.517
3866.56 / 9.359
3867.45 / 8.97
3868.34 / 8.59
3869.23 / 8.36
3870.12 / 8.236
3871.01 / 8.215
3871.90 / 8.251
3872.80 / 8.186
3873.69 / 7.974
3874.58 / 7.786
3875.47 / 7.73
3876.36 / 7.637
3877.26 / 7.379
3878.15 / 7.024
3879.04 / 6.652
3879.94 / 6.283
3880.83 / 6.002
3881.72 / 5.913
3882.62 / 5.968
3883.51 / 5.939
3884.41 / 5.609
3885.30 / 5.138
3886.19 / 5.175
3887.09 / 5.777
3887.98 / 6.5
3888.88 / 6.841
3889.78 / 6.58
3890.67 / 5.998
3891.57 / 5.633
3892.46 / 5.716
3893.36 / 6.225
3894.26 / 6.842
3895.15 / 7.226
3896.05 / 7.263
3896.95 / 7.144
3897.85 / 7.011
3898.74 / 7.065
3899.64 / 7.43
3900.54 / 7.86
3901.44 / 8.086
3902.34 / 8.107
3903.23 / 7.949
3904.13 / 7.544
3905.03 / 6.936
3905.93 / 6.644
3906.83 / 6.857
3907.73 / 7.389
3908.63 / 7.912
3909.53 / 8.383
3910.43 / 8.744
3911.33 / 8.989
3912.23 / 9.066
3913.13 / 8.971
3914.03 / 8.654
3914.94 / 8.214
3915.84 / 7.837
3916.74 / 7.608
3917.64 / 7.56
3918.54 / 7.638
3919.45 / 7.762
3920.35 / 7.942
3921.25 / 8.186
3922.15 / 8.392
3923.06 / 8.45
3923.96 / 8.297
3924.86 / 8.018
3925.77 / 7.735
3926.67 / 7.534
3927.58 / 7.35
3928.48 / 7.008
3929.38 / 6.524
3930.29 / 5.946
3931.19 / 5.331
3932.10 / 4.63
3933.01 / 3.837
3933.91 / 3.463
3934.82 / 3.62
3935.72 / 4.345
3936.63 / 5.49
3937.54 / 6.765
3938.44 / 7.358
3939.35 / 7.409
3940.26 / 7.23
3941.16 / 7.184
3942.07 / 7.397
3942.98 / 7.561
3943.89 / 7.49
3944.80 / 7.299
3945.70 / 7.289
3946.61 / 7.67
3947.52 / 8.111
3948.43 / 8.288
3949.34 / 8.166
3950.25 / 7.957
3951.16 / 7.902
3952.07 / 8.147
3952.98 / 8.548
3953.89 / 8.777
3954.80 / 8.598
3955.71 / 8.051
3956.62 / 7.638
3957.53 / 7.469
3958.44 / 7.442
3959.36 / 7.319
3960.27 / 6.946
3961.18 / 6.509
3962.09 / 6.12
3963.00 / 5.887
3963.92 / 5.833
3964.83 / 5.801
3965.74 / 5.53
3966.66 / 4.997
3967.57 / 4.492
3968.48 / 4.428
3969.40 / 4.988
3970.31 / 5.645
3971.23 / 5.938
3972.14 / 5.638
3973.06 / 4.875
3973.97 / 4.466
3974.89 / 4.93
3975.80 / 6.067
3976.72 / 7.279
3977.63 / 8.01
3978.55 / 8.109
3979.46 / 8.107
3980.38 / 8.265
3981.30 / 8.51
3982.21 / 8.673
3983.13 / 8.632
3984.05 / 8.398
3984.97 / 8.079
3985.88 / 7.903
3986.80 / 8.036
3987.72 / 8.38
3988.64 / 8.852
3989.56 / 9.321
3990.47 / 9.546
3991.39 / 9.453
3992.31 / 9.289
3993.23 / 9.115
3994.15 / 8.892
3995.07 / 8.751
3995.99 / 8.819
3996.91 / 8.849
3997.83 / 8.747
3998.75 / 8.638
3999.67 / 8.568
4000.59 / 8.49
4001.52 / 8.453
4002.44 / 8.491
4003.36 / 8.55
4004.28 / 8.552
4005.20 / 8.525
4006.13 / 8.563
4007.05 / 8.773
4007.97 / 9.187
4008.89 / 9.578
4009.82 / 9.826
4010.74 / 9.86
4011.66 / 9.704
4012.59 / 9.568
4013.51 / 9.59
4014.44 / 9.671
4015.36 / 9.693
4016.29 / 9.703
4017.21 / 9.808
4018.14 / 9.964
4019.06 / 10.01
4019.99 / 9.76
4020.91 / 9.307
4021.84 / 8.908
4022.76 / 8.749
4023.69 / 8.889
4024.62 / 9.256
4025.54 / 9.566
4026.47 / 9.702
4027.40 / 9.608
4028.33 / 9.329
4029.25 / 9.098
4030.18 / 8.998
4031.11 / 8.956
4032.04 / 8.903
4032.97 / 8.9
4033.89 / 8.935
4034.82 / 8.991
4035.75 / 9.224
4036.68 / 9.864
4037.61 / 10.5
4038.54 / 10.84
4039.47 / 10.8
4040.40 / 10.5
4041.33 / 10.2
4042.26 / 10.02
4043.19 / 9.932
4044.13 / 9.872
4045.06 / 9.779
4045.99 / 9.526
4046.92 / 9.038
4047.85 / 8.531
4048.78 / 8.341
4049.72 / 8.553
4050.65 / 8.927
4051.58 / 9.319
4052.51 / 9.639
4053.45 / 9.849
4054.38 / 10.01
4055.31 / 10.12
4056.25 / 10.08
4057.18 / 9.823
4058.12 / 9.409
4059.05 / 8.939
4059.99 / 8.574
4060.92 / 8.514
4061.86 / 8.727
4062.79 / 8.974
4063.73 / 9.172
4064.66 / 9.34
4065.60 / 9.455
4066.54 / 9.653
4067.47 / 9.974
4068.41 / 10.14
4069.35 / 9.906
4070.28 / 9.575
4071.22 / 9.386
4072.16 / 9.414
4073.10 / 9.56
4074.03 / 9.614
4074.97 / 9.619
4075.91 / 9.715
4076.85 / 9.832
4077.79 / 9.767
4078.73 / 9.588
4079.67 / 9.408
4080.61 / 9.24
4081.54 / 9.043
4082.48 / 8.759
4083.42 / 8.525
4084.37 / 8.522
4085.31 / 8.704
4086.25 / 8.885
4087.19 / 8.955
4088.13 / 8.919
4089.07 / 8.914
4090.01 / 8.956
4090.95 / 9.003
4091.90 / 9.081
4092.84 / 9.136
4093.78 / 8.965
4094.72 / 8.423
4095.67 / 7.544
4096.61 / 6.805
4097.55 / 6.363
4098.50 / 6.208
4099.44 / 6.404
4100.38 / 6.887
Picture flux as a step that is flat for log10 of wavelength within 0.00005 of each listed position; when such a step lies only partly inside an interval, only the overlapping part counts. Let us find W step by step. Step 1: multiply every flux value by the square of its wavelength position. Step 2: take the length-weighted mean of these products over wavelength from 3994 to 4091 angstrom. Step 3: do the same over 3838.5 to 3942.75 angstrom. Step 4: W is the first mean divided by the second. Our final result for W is 1.40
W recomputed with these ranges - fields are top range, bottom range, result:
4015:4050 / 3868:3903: 1.47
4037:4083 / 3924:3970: 1.50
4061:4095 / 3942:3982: 1.41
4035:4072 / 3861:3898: 1.43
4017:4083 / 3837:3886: 1.44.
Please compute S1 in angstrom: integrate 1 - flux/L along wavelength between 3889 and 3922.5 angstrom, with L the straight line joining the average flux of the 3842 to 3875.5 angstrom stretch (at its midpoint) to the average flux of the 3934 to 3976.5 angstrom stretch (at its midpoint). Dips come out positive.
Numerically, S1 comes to -1.3 angstrom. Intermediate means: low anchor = 7.88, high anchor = 6.62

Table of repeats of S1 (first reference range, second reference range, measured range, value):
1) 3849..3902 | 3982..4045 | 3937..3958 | 1.54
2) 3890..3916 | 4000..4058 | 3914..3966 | 6.03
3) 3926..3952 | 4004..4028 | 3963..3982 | 4.25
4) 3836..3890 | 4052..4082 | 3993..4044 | -2.22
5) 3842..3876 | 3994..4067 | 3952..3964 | 1.80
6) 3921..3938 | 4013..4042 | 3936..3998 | 1.36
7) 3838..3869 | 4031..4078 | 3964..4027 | 4.99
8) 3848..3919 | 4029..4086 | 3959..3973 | 4.51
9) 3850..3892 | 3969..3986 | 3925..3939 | 2.60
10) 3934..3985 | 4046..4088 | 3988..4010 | -3.18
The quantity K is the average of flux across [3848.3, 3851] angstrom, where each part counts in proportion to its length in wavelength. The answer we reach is 6.87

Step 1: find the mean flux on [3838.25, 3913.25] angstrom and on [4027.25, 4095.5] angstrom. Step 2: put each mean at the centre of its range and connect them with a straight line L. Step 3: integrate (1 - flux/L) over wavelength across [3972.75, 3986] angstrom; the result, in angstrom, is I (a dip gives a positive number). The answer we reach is 1.7 angstrom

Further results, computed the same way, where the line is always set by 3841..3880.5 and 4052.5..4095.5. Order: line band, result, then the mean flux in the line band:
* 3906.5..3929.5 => 0.4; 7.99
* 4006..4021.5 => -1.3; 9.58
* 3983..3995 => -0.2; 8.77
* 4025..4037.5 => -0.4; 9.28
